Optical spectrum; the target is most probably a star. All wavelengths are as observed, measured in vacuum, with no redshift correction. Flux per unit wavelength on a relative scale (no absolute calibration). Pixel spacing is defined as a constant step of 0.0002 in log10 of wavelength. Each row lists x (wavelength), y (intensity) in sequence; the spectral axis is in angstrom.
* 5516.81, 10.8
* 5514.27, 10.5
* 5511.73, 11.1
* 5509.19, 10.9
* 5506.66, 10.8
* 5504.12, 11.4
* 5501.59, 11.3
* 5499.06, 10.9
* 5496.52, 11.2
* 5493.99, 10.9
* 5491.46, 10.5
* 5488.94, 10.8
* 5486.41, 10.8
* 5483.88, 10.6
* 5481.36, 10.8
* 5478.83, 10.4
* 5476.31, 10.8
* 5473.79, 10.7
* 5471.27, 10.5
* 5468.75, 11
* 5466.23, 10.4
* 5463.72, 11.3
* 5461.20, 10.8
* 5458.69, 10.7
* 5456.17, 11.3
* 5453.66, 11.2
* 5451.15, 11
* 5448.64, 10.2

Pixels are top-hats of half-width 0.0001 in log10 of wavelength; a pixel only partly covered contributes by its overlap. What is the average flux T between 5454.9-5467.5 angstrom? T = 10.9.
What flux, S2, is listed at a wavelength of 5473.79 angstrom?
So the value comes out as 10.7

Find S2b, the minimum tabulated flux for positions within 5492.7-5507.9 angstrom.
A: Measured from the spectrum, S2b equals 10.8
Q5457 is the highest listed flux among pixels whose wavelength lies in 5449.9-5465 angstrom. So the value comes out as 11.3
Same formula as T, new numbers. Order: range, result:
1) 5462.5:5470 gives 10.9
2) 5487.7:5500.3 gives 10.9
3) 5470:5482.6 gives 10.6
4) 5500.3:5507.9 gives 11.2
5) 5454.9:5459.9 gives 11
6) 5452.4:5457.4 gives 11.3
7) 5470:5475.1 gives 10.6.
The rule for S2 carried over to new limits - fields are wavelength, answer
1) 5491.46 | 10.5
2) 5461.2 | 10.8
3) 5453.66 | 11.2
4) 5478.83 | 10.4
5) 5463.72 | 11.3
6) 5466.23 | 10.4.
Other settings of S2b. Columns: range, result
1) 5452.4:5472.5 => 10.4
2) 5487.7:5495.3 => 10.5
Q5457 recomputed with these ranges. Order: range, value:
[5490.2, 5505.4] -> 11.4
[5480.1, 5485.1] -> 10.8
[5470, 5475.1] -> 10.7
